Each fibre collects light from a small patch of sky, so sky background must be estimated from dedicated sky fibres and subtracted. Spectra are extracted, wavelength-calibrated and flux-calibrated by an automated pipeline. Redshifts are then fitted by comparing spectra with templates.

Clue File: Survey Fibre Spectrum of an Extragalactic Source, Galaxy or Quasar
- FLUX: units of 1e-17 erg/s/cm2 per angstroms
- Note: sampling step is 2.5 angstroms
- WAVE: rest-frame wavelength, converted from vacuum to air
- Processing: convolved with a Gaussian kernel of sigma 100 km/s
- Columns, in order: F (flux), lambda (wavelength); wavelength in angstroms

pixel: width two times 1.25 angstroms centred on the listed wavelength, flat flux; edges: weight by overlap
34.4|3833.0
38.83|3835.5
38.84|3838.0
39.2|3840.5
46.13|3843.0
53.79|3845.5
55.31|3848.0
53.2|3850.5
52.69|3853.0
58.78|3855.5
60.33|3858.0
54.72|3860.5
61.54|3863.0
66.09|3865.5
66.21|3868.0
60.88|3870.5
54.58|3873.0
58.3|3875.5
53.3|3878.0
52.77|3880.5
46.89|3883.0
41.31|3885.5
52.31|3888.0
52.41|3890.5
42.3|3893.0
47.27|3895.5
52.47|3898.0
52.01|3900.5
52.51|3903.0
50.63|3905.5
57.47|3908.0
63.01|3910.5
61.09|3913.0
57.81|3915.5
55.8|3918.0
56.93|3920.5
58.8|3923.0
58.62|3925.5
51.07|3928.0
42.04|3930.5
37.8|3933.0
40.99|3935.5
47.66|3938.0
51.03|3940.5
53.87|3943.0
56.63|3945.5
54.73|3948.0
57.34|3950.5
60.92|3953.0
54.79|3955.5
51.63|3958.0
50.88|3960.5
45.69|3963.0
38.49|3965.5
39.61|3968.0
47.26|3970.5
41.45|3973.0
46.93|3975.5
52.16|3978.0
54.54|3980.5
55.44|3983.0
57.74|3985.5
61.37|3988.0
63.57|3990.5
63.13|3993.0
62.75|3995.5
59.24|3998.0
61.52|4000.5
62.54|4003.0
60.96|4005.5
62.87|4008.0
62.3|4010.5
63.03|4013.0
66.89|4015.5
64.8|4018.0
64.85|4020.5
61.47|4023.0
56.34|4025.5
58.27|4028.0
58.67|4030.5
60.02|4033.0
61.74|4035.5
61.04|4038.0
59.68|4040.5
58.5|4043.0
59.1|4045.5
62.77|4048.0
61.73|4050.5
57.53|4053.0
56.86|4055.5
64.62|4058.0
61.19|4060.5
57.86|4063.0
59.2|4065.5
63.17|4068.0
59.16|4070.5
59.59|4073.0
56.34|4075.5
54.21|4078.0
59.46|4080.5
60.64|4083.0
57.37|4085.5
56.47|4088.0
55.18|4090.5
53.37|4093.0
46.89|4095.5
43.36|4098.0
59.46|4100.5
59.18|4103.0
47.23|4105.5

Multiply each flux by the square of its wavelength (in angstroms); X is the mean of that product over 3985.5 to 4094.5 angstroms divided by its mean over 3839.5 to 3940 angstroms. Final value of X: 1.22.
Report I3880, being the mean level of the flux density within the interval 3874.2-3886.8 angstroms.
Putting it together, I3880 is 50.5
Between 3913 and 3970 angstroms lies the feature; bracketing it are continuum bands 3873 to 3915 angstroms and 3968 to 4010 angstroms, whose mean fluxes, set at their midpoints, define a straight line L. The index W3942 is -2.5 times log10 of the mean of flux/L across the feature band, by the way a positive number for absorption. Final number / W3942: 0.067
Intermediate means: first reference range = 52.4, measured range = 51.2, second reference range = 56.7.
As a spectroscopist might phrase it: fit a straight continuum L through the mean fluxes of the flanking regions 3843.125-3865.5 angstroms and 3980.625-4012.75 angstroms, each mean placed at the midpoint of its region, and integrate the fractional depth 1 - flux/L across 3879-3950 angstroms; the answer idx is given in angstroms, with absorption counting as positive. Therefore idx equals 7.91 angstroms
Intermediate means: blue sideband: 56.3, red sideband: 60.9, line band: 51.8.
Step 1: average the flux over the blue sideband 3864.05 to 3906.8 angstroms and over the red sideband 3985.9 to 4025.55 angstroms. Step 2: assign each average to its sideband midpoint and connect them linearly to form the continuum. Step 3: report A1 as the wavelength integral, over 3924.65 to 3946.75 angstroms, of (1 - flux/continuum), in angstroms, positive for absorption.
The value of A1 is 3.2 angstroms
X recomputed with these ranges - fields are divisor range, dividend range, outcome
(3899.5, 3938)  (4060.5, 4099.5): 1.15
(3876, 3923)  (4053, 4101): 1.18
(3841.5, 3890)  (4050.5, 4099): 1.15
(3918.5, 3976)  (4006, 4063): 1.28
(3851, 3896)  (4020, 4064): 1.20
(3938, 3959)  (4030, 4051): 1.16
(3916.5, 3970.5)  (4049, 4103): 1.21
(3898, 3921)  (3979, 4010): 1.12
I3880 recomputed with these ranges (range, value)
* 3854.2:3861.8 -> 57.9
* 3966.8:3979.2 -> 45.5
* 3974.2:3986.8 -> 53.3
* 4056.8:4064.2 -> 61.2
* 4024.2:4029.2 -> 57.3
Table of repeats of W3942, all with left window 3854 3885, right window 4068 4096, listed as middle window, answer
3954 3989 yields 0.15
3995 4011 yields -0.08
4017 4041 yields -0.07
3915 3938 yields 0.13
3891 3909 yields 0.13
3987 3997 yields -0.10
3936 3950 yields 0.10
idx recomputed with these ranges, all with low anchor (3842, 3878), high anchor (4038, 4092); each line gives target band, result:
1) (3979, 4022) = -2.2 angstroms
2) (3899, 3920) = 0.5 angstroms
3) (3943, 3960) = 0.7 angstroms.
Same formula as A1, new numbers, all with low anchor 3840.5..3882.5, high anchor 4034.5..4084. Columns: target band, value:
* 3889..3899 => 1.4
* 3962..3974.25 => 3.3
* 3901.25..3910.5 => 0.4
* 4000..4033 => -1.6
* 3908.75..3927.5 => -0.5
